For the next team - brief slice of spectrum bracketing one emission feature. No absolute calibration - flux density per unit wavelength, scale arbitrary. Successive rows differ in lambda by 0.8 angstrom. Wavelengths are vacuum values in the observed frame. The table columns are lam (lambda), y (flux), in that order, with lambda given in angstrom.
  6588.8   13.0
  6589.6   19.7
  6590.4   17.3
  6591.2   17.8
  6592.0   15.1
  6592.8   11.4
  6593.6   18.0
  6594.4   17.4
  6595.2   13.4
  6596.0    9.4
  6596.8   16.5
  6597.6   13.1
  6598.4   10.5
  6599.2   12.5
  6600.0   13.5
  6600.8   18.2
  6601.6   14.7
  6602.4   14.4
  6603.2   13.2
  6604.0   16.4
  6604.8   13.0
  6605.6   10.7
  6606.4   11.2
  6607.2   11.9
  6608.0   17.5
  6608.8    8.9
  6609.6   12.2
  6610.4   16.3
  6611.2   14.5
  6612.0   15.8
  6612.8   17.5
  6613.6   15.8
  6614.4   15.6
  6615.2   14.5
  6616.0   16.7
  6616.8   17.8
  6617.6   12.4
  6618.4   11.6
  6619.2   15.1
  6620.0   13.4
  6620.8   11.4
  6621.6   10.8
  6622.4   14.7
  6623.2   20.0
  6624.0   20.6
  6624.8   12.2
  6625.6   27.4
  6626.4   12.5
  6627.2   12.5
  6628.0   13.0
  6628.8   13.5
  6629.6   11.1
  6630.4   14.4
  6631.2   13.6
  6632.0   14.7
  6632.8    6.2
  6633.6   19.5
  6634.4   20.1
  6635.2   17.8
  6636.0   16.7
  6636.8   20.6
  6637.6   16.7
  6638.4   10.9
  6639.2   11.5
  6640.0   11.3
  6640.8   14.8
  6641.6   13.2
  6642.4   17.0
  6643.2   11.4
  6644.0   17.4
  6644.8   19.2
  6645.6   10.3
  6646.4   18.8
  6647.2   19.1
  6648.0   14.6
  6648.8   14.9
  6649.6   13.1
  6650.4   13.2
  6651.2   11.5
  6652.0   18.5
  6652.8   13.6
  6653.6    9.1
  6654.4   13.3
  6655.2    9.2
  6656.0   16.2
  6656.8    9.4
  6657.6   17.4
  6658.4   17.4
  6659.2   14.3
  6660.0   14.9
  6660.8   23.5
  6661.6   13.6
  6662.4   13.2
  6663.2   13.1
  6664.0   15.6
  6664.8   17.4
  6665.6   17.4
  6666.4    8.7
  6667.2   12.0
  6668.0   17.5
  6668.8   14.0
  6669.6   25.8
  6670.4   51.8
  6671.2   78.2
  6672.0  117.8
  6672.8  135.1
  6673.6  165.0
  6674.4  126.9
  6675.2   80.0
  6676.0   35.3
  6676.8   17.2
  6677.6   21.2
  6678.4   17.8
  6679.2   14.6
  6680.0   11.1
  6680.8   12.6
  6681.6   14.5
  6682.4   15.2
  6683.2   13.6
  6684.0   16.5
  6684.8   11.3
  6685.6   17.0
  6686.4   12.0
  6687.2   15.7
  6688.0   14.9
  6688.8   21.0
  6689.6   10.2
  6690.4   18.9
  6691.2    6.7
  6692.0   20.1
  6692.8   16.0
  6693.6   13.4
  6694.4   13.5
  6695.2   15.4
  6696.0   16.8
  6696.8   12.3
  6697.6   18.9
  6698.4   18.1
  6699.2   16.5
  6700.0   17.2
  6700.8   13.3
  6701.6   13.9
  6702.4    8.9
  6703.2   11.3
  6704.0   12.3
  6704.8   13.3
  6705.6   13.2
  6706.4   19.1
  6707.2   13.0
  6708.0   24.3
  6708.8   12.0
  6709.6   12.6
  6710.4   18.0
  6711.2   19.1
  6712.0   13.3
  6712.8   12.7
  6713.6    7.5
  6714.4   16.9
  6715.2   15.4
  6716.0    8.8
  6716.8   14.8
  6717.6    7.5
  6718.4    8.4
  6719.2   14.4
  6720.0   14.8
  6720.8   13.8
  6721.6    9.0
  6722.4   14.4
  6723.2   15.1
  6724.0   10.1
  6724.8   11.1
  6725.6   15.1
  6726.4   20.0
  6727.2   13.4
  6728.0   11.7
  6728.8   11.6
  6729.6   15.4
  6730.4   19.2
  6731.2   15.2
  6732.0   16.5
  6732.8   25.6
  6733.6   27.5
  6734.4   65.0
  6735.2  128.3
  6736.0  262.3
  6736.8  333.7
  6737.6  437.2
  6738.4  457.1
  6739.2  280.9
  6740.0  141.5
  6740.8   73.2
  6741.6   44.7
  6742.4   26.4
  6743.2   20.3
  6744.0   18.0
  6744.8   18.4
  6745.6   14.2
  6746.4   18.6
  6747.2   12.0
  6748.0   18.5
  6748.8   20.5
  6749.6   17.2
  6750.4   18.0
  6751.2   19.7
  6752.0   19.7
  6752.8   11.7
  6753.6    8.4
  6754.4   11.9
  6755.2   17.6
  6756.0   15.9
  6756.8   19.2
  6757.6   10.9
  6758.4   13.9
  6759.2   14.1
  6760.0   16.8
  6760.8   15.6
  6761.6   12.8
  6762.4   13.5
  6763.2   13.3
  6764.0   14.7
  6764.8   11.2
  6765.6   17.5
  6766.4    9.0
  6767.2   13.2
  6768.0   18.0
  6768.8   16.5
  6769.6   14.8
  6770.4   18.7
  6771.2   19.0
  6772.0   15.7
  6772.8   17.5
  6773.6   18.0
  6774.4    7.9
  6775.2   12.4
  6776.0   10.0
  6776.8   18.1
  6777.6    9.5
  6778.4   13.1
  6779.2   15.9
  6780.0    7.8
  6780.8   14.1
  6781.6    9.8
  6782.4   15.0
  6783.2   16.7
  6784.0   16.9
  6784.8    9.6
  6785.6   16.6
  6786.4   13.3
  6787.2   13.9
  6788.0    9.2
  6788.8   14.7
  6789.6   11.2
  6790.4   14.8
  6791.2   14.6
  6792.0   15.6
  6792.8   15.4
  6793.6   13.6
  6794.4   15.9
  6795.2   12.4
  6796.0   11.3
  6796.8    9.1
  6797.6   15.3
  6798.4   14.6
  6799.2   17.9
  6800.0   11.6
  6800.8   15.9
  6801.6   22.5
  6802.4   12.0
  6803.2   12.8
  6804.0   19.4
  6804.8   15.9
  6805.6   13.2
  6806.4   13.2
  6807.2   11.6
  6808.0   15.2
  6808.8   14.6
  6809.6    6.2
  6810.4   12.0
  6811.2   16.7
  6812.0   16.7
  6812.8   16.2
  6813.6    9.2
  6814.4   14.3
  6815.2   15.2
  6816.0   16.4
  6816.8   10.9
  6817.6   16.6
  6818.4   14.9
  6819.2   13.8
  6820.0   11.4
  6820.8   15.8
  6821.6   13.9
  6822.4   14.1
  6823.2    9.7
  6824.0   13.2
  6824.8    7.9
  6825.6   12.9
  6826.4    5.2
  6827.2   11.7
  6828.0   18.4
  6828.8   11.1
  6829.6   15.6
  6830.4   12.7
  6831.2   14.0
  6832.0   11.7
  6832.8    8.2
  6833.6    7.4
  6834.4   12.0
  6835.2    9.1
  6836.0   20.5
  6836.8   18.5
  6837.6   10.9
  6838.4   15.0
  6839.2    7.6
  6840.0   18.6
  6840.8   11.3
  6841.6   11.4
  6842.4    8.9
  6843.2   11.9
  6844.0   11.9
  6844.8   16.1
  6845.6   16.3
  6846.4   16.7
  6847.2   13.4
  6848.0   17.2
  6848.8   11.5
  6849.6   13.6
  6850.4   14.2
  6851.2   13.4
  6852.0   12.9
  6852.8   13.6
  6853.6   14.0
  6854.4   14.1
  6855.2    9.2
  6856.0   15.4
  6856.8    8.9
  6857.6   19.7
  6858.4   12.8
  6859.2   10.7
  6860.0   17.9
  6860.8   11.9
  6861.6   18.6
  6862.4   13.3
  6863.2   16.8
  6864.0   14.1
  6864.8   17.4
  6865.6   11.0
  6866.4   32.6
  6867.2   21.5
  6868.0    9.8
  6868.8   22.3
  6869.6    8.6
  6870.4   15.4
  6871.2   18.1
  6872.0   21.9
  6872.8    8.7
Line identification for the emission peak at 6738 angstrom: [O III] 5007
